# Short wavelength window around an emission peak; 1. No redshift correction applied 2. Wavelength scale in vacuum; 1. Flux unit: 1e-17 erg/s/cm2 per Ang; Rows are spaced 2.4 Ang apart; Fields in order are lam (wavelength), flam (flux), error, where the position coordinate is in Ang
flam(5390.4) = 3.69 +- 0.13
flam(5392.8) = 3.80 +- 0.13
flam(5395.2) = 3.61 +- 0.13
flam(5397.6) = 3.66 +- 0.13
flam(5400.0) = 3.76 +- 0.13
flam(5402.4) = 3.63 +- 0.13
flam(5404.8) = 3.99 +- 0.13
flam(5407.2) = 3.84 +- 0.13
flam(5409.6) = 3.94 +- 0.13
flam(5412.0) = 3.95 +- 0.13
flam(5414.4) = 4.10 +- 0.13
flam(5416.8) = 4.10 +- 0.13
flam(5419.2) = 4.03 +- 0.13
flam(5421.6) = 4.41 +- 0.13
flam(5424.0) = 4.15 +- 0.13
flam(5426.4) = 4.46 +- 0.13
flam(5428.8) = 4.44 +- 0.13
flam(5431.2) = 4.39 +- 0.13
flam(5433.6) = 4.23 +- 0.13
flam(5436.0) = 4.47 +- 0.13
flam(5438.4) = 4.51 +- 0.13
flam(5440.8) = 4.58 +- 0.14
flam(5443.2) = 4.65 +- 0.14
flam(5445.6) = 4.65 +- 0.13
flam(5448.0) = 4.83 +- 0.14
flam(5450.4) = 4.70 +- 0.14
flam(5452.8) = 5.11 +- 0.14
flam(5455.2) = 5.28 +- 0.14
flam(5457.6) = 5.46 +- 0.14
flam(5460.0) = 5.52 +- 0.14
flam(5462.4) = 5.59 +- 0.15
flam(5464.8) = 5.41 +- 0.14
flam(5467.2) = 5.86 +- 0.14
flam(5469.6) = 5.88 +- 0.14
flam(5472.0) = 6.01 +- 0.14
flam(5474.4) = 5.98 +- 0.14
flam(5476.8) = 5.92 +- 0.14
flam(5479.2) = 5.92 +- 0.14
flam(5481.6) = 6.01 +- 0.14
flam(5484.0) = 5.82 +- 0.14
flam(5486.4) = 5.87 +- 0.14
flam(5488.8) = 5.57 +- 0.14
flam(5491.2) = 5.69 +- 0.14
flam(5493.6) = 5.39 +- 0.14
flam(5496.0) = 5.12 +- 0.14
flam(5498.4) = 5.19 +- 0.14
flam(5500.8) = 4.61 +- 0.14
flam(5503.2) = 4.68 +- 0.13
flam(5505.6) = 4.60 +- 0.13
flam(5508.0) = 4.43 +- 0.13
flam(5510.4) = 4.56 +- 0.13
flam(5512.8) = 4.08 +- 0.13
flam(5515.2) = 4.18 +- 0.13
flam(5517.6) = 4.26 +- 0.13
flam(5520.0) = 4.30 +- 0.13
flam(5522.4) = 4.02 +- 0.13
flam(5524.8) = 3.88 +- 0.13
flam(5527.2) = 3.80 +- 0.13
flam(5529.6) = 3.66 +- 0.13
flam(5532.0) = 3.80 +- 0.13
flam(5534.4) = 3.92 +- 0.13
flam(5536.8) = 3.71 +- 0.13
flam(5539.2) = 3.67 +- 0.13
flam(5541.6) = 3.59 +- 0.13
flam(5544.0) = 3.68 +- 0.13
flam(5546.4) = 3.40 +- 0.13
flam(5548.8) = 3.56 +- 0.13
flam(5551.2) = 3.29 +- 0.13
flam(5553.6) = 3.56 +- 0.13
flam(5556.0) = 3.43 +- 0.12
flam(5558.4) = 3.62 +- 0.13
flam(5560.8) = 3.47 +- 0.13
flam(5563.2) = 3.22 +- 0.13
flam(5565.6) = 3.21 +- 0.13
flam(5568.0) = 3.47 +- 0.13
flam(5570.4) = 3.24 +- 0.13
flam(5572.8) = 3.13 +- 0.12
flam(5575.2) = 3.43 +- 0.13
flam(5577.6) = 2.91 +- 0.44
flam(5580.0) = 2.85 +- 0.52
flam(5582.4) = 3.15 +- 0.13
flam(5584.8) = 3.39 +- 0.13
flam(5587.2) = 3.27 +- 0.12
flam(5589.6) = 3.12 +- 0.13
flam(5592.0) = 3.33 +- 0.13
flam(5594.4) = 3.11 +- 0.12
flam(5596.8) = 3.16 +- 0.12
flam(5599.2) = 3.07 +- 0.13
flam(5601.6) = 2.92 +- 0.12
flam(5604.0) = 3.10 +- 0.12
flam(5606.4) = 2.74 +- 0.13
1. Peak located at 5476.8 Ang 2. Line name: C IV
